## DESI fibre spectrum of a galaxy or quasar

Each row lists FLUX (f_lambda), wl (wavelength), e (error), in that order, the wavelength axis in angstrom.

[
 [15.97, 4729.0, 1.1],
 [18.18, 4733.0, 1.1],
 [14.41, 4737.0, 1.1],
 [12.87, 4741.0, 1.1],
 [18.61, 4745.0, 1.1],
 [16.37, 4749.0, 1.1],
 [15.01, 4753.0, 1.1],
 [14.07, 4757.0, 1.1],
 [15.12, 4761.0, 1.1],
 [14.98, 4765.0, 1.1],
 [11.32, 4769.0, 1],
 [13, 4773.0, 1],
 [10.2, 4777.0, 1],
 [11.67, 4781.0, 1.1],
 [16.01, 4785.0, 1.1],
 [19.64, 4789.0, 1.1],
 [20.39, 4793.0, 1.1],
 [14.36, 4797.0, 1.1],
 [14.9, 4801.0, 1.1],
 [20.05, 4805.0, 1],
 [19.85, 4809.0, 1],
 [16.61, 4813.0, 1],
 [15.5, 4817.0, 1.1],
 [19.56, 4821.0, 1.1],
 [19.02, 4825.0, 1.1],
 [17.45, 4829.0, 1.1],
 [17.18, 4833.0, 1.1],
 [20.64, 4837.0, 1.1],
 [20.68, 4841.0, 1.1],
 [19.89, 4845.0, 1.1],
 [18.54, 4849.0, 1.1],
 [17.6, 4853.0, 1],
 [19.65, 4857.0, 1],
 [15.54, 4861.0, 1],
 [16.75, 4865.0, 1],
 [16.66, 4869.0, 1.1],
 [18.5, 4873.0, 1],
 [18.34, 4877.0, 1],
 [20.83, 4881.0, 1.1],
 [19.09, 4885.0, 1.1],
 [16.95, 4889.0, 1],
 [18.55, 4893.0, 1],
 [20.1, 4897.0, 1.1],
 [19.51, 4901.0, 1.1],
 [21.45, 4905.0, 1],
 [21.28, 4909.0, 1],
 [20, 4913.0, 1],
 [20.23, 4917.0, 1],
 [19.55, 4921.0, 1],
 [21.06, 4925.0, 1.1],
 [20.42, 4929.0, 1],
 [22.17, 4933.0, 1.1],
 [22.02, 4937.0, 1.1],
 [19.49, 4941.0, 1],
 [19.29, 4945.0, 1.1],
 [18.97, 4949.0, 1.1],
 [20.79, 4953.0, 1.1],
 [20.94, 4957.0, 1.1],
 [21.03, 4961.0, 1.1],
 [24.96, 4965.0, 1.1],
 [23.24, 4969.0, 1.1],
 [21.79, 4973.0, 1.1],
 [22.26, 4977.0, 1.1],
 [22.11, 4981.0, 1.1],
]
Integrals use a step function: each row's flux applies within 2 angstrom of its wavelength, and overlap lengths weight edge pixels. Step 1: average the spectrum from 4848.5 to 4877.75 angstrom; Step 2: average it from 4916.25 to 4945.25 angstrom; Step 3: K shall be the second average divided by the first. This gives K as 1.2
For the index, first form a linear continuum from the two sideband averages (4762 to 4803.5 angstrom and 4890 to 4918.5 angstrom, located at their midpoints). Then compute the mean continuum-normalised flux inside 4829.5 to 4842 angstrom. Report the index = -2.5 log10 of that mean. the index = -0.13 mag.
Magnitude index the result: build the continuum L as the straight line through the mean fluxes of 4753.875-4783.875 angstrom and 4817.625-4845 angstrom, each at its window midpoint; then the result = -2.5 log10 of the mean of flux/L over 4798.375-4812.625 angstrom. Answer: -0.08 mag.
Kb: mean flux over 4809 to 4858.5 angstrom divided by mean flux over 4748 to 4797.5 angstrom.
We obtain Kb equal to 1.26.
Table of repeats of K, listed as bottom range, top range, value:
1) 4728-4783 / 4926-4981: 1.48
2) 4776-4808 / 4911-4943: 1.27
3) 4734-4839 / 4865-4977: 1.26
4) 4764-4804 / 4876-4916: 1.33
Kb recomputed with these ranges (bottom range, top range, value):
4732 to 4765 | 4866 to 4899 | 1.20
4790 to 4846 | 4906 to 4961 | 1.12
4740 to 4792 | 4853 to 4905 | 1.26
